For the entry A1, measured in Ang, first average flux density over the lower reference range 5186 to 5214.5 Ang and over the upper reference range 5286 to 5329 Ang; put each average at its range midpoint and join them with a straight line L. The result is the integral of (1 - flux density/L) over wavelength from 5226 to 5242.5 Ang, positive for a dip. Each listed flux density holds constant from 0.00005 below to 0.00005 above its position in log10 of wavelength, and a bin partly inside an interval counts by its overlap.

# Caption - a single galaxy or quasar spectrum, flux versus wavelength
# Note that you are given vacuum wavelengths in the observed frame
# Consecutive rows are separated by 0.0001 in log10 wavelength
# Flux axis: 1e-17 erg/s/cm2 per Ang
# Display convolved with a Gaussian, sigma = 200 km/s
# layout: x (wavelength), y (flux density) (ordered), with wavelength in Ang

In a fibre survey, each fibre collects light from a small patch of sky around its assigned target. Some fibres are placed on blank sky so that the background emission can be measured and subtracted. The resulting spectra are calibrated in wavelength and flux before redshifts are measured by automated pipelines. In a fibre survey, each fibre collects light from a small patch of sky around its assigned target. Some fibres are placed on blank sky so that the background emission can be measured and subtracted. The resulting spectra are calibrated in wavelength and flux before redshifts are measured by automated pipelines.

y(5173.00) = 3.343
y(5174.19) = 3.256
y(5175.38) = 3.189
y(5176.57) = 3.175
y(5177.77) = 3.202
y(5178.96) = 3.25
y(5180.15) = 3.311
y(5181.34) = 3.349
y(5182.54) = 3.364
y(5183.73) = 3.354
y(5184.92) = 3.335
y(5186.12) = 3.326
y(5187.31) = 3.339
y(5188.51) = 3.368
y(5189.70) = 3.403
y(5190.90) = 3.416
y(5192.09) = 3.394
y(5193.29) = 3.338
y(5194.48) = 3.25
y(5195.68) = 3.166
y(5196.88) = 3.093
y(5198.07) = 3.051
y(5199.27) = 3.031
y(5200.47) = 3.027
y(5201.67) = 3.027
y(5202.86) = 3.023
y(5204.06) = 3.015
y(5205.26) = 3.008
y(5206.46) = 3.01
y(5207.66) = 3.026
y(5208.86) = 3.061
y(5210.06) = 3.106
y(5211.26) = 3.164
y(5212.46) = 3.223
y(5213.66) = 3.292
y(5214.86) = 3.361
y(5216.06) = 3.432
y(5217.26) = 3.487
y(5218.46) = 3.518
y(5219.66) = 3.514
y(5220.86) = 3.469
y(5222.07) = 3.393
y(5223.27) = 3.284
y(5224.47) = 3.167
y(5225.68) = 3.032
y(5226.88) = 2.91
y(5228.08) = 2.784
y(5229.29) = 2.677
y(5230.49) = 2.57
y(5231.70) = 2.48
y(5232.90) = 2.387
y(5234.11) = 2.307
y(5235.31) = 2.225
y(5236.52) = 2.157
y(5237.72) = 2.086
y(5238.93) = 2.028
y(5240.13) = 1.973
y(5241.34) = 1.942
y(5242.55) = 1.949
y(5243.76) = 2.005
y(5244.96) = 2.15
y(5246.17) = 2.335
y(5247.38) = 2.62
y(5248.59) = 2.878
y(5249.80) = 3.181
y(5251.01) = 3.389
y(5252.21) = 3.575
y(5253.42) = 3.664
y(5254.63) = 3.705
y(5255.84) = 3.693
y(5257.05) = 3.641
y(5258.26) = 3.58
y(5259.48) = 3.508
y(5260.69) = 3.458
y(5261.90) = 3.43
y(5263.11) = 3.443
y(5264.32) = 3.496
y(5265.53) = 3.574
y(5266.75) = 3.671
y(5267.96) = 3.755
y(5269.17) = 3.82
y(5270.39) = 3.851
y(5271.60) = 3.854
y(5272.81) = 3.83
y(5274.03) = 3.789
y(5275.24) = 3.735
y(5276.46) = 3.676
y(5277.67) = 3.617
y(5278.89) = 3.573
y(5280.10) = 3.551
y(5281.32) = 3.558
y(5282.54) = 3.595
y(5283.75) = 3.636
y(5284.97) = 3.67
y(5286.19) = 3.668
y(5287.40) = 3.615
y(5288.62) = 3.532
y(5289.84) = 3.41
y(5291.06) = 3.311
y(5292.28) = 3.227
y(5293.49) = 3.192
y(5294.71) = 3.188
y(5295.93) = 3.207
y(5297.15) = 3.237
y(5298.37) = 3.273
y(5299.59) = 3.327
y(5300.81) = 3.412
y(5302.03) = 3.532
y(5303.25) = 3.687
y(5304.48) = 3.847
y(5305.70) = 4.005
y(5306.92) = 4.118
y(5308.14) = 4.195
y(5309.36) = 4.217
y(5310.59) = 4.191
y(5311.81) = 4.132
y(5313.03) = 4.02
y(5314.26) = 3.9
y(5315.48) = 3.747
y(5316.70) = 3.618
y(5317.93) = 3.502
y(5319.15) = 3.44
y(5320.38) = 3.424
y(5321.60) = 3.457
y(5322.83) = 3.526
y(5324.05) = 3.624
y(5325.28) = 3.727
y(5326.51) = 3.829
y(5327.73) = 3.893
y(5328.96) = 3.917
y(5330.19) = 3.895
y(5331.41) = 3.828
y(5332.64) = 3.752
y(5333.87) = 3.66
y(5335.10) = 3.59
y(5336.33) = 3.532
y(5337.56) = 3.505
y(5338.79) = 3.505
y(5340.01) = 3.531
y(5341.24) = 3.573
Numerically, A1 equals 4.8 Ang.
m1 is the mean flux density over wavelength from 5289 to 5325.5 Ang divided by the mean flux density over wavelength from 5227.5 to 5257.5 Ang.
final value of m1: 1.37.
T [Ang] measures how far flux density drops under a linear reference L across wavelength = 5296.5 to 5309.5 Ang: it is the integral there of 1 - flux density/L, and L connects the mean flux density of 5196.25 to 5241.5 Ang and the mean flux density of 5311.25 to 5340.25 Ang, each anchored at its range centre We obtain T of -0.6 Ang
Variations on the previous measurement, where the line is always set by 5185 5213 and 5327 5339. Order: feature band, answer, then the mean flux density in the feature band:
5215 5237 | 2.22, 2.95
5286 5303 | 0.92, 3.37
